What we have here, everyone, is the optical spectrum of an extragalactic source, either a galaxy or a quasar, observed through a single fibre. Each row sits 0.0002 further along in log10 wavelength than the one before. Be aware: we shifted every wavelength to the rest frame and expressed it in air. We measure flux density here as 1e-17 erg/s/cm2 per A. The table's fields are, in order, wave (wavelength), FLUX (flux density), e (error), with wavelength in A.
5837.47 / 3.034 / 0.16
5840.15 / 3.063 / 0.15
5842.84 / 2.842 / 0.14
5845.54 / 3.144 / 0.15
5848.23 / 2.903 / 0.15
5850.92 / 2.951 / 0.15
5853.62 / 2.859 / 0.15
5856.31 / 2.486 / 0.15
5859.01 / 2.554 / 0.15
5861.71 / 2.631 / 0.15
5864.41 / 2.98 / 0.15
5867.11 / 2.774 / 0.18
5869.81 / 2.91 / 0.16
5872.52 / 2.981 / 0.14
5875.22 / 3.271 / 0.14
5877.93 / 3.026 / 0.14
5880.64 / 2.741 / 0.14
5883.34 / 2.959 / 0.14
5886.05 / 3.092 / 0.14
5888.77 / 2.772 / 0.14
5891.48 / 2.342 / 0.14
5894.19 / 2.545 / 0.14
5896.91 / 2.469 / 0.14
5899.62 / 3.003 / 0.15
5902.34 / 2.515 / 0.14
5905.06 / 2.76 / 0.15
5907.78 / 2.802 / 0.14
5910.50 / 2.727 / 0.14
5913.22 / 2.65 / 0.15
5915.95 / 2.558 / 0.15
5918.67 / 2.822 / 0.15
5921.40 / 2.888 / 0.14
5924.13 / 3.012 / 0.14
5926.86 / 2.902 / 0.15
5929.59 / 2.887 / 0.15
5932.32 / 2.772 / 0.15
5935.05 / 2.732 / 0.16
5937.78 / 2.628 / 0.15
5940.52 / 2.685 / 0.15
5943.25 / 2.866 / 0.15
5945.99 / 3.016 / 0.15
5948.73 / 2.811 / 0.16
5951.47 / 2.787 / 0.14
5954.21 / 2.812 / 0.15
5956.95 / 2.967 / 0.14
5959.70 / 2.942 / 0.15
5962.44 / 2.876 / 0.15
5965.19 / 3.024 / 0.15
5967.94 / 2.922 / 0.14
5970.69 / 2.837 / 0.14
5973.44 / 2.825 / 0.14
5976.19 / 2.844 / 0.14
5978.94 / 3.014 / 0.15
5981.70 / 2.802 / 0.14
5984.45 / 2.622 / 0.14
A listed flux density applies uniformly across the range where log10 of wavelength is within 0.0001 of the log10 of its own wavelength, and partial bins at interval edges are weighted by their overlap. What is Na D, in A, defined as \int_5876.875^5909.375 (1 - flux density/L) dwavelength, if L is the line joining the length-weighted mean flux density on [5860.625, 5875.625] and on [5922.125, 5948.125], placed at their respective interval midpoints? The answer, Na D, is 1.5 A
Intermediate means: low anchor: 2.91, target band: 2.75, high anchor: 2.83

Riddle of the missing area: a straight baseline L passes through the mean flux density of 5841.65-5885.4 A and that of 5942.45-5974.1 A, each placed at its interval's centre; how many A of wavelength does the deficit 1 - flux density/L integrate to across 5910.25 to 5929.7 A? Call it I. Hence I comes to 0.6 A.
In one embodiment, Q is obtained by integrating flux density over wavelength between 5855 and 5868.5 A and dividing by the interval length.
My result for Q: 2.69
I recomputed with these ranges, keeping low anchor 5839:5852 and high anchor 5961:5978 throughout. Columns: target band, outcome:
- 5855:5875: 1.2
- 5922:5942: 0.8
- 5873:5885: -0.2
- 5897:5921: 1.7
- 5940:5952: 0.3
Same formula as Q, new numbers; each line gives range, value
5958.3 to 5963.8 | 2.91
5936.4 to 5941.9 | 2.66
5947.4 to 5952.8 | 2.8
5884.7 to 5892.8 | 2.73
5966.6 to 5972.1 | 2.88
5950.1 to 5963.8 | 2.88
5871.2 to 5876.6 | 3.13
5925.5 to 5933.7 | 2.85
